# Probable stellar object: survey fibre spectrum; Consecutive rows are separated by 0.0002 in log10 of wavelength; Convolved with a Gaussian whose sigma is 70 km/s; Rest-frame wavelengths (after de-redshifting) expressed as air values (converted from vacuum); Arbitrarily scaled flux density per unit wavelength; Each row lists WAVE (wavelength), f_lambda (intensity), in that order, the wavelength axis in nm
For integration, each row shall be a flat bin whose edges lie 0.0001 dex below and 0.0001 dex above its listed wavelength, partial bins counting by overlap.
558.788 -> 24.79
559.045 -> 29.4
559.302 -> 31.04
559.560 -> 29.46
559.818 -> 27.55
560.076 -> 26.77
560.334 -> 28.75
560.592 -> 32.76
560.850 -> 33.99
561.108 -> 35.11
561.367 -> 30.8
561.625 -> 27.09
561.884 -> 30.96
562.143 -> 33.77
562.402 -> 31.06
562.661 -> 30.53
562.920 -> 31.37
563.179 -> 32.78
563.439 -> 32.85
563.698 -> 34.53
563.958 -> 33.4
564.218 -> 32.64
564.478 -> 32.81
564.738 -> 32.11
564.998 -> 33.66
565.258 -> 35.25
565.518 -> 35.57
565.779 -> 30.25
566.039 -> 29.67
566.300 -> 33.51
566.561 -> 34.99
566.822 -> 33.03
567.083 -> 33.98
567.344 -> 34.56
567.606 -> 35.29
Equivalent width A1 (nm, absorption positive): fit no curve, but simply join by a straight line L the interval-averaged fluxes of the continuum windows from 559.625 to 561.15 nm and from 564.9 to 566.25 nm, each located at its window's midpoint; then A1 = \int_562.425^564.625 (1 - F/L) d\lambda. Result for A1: -0.039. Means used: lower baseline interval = 30.5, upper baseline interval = 32.9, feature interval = 32.5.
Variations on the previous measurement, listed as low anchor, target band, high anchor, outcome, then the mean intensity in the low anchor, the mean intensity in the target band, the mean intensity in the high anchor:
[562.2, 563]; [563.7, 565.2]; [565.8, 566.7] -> -0.06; 31.2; 33.2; 32.4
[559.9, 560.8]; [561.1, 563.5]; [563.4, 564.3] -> 0.03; 29.7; 31.4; 33.4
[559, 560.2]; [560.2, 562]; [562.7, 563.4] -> -0.07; 28.8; 31.3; 32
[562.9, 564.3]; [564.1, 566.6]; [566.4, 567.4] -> 0.05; 33.1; 33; 34.1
